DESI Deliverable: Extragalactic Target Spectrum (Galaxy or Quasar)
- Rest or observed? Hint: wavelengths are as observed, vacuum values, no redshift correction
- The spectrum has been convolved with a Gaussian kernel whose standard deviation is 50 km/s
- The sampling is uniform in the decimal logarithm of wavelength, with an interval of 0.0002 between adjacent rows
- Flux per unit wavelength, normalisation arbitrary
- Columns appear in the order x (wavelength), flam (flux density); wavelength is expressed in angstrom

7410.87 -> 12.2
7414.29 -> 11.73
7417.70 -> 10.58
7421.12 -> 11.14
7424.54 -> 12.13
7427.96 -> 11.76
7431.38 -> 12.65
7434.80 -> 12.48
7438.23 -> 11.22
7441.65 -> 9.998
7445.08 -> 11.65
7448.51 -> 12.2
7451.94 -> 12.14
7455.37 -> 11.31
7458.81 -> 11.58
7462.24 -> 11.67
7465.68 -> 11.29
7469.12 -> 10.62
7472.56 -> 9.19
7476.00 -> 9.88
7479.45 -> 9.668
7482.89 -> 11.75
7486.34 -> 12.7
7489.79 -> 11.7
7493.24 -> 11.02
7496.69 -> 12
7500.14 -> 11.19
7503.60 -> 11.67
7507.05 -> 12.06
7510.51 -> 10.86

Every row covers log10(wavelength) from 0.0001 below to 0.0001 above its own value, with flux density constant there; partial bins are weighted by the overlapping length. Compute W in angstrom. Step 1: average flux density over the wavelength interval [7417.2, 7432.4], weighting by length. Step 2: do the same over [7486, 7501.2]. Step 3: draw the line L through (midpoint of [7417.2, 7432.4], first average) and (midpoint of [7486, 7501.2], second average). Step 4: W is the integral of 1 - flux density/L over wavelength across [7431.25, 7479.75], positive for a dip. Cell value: 2.1 angstrom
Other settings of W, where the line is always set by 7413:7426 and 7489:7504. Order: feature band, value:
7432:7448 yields -0.13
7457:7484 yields 1.81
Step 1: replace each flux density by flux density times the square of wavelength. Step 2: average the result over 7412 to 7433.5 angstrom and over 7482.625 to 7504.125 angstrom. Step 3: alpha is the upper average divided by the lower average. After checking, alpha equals 1.0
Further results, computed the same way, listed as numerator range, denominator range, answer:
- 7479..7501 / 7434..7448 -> 1.03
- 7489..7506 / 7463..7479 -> 1.13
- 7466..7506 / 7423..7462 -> 0.95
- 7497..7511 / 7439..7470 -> 1.03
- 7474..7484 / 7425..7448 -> 0.89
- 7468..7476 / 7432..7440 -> 0.83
